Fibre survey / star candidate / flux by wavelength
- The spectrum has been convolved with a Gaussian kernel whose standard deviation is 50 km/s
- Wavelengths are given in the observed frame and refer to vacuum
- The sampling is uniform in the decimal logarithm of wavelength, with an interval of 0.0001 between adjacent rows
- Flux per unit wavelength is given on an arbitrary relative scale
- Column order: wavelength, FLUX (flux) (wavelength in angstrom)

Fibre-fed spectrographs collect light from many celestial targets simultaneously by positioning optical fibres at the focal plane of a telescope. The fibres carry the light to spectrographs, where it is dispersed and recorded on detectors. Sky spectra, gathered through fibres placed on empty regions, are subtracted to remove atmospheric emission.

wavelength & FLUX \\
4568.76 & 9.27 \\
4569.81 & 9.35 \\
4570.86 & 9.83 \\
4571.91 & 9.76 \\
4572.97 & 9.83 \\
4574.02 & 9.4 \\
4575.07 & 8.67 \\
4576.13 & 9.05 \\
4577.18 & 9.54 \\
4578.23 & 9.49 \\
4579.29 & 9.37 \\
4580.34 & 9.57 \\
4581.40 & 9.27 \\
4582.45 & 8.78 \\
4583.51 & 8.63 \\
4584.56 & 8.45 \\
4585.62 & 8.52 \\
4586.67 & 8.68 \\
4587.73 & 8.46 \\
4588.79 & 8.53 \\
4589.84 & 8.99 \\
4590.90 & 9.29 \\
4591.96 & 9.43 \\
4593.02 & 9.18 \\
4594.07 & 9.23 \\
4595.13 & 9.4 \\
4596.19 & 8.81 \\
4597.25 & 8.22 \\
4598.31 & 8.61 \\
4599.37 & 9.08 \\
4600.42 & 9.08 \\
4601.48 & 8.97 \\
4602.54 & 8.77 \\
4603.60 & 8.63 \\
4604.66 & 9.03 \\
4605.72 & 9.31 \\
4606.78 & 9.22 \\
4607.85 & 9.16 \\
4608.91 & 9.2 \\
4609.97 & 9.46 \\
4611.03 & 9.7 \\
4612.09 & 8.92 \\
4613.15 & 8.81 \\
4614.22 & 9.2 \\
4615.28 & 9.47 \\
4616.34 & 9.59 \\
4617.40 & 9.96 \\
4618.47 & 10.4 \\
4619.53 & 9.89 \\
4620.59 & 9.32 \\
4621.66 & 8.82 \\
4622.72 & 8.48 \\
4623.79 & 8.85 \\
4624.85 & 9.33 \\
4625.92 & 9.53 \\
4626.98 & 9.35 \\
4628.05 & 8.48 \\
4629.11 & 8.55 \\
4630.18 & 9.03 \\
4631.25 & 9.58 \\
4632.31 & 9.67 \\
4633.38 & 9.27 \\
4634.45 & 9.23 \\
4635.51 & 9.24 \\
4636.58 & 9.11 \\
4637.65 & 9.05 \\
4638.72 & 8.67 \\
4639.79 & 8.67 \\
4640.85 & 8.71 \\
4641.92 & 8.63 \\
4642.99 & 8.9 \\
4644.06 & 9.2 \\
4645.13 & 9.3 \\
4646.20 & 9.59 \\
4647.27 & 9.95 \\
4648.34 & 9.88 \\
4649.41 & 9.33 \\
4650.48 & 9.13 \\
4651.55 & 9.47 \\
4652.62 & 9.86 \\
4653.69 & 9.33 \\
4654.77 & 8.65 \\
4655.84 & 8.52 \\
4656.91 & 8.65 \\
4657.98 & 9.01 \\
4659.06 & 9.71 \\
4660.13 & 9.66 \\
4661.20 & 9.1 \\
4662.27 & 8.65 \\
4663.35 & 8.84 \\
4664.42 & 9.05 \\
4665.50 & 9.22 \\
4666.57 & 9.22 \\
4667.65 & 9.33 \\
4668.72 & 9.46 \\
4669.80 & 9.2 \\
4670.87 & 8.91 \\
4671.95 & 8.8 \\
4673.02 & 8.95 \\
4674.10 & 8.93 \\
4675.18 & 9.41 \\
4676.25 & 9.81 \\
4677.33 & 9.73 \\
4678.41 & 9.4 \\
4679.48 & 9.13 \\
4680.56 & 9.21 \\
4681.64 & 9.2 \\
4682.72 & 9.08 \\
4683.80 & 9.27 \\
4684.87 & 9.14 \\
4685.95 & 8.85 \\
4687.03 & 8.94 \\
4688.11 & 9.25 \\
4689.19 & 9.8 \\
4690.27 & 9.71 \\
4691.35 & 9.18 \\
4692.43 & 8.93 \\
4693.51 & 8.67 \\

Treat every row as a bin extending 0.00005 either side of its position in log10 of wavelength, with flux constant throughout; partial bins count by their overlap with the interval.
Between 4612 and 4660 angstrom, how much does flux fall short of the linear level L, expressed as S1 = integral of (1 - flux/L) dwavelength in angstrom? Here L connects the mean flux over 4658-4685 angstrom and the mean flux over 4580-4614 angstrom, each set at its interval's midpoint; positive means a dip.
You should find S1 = -0.6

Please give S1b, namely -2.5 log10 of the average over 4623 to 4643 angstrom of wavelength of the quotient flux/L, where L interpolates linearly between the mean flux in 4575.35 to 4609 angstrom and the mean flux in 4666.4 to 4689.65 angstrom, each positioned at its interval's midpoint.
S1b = 0.01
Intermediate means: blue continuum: 8.99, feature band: 9.04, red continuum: 9.23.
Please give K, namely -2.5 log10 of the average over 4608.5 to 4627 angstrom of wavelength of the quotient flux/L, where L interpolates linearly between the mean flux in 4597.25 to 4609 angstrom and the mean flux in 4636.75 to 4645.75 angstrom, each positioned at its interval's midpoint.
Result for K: -0.05 mag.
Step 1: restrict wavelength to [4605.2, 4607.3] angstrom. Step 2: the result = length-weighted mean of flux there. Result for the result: 9.27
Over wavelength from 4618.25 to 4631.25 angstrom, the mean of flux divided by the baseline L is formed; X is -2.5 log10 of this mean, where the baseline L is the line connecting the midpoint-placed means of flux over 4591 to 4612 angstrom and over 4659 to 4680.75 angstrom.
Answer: 0.00 mag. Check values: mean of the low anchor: 9.08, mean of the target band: 9.16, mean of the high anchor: 9.22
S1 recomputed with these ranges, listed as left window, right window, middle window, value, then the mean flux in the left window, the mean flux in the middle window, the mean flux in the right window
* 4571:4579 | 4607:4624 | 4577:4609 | 1.32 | 9.41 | 8.99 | 9.33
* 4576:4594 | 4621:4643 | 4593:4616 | -0.13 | 9.02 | 9.07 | 9.01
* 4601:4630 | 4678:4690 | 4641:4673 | 0.10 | 9.2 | 9.18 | 9.22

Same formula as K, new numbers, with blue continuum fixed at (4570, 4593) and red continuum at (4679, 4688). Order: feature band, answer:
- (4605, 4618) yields -0.02 mag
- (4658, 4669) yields -0.01 mag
